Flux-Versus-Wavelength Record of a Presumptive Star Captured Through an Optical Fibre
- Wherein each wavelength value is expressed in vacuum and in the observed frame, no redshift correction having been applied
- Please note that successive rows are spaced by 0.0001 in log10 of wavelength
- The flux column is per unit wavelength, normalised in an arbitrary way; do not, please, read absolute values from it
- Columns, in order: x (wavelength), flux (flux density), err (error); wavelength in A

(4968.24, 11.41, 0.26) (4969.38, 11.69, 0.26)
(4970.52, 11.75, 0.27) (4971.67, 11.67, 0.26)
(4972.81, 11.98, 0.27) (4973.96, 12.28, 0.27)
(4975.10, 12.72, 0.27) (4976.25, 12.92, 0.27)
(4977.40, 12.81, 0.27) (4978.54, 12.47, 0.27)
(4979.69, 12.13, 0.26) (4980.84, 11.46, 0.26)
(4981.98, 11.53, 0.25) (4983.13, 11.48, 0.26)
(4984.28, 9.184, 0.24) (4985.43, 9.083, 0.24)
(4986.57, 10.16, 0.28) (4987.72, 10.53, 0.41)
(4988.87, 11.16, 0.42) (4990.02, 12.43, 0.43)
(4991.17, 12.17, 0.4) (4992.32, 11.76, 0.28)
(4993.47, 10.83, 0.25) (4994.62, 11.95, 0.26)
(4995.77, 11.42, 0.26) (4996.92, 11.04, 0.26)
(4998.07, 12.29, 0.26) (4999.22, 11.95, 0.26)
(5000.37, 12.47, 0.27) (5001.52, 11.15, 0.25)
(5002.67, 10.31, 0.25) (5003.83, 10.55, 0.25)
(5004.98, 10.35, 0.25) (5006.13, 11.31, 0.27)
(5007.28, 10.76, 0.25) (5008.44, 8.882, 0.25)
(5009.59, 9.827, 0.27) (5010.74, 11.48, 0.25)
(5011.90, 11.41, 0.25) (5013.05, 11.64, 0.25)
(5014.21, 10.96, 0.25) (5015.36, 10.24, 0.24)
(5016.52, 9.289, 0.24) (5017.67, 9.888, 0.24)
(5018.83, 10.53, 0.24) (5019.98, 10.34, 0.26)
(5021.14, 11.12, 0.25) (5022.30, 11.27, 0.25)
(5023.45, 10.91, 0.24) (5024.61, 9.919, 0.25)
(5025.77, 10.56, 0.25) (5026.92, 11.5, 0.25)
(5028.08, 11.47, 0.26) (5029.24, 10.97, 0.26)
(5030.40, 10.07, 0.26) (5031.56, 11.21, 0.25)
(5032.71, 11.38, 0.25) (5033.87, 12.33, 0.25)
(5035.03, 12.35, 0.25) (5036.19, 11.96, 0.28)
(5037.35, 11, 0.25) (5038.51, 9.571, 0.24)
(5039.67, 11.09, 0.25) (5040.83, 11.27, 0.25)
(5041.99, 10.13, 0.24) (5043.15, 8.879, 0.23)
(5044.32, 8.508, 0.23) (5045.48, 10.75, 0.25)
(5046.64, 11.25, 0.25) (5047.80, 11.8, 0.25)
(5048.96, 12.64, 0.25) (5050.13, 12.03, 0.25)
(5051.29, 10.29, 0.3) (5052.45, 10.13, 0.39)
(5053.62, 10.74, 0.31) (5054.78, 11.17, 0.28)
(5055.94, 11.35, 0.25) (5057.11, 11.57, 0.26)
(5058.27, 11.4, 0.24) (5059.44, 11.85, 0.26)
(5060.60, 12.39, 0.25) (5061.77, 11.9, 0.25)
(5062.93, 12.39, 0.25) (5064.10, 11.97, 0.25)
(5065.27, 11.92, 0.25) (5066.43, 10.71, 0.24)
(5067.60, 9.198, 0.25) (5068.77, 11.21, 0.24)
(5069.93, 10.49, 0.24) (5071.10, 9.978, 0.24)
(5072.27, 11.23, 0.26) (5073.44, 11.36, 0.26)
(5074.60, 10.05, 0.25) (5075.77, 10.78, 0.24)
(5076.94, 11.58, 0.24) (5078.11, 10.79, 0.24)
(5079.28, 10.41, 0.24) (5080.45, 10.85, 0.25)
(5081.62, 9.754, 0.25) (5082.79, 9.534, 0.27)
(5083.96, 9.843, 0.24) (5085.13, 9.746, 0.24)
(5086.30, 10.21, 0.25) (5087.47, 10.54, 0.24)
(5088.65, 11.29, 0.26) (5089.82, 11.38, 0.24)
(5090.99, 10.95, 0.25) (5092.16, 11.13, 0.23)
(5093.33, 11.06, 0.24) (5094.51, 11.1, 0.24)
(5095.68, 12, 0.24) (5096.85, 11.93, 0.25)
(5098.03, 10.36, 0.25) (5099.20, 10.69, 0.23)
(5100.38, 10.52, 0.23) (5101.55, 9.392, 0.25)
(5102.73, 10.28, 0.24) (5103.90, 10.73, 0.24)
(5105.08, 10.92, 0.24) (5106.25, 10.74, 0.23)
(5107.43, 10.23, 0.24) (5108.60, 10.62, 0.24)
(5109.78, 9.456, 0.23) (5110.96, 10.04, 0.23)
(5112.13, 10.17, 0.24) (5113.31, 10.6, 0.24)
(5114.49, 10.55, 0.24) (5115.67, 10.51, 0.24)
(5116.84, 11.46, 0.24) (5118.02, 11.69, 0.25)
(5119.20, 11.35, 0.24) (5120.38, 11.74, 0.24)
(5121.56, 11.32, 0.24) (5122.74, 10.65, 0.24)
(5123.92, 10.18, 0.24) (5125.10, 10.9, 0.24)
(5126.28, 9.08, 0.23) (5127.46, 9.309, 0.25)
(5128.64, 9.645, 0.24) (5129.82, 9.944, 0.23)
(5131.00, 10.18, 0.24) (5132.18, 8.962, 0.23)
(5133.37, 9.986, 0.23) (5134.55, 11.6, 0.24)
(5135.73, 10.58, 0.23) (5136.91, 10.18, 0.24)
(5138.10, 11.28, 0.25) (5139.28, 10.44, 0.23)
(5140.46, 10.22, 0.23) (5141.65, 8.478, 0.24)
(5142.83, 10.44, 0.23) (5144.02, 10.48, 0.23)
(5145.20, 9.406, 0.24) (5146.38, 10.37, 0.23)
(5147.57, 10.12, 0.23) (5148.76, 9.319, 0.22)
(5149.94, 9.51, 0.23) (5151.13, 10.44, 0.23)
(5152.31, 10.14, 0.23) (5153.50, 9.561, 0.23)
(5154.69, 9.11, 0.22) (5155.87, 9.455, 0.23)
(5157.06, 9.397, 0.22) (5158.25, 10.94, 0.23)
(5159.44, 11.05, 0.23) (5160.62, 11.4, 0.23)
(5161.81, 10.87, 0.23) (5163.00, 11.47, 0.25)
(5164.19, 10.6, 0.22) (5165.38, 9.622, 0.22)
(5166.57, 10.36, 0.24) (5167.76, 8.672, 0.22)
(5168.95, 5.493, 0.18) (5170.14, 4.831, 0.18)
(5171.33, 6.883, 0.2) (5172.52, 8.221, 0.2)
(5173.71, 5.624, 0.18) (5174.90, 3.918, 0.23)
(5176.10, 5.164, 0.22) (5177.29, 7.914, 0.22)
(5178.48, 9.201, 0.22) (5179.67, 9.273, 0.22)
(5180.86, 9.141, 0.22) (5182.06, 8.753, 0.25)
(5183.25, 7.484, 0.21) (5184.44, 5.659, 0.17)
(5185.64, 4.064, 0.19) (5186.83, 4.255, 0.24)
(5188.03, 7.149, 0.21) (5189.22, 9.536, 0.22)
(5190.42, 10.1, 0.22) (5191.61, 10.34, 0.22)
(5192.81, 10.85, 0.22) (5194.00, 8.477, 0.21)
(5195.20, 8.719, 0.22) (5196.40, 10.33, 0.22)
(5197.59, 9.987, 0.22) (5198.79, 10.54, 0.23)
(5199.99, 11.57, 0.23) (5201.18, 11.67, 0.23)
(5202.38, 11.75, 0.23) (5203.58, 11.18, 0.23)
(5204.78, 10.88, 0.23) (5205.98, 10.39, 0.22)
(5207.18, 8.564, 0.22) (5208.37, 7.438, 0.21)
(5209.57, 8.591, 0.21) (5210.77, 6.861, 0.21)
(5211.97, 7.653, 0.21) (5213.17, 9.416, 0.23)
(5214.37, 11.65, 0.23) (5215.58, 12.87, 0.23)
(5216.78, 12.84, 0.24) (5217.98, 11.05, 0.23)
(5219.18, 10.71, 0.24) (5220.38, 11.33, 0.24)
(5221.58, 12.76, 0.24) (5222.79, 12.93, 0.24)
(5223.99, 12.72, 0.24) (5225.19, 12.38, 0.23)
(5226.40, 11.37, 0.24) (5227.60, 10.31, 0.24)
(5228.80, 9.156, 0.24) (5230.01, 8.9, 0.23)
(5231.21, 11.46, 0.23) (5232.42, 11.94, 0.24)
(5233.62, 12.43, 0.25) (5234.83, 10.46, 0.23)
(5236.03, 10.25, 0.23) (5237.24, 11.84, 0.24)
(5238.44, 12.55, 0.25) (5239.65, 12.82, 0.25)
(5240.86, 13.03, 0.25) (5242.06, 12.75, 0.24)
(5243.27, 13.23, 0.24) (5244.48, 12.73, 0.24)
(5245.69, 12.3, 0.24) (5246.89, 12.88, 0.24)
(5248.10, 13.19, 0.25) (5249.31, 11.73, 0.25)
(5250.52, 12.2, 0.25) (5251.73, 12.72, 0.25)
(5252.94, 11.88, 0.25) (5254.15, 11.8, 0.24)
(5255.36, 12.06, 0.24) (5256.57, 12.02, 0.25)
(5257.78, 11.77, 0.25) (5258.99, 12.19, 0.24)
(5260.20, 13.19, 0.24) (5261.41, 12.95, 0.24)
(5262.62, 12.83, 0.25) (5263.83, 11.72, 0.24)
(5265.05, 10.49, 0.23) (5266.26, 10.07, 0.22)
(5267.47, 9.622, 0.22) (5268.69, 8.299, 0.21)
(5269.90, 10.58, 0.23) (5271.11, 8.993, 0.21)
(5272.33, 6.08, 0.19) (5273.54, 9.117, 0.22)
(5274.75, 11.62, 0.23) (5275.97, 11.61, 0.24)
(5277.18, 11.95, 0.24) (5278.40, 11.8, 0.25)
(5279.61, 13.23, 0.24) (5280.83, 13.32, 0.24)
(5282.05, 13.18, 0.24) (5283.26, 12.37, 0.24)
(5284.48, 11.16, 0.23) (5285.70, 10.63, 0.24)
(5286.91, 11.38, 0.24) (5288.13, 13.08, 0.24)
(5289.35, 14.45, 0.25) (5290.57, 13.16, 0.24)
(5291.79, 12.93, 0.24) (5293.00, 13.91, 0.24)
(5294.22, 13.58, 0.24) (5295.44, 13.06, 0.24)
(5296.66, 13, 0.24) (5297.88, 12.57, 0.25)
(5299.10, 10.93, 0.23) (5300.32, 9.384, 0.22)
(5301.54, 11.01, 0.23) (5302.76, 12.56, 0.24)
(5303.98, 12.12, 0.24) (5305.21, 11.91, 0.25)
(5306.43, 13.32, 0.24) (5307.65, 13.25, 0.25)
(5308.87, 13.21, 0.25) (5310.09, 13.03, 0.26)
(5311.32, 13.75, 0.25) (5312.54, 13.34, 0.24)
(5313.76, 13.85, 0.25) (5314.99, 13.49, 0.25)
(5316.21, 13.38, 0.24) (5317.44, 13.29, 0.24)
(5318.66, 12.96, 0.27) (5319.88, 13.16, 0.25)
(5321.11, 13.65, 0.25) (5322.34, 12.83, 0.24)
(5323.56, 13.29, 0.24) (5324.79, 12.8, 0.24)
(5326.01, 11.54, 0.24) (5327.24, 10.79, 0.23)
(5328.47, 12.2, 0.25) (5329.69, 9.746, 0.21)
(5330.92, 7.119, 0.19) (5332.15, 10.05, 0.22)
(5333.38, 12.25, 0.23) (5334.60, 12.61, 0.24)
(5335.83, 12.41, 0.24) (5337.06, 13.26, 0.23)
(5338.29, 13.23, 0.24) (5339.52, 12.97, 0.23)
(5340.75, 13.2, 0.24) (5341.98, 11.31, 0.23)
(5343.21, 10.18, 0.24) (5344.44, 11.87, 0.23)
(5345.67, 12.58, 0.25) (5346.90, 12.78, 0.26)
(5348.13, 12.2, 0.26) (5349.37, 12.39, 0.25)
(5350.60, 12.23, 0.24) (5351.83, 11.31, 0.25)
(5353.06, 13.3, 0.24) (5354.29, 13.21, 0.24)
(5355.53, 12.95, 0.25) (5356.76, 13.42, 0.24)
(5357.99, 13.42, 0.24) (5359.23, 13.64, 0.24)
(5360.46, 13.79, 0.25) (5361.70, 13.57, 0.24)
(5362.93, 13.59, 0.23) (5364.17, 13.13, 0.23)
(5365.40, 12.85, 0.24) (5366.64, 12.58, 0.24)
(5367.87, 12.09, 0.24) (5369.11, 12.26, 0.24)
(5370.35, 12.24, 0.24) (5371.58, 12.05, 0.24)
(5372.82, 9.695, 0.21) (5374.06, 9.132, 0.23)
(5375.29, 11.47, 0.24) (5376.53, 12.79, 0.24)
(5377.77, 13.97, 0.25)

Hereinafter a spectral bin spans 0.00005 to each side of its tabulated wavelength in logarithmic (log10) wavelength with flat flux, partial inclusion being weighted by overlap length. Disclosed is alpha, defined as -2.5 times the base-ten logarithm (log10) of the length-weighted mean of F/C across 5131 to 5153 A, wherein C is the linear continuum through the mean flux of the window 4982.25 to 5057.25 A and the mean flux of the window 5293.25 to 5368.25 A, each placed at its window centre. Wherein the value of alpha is 0.14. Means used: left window 10.9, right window 12.5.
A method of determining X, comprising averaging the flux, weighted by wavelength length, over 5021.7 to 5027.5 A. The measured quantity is 10.8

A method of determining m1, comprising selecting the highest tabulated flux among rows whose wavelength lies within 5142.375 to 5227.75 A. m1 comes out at 12.93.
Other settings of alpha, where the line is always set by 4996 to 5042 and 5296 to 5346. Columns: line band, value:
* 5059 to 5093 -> 0.030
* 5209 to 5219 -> 0.165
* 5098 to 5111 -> 0.098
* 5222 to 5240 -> 0.042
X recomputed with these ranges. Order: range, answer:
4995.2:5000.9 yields 11.8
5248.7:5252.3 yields 12.2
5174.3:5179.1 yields 6.56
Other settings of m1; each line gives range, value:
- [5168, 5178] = 8.221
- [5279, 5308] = 14.45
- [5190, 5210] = 11.75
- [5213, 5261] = 13.23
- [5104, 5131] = 11.74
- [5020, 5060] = 12.64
